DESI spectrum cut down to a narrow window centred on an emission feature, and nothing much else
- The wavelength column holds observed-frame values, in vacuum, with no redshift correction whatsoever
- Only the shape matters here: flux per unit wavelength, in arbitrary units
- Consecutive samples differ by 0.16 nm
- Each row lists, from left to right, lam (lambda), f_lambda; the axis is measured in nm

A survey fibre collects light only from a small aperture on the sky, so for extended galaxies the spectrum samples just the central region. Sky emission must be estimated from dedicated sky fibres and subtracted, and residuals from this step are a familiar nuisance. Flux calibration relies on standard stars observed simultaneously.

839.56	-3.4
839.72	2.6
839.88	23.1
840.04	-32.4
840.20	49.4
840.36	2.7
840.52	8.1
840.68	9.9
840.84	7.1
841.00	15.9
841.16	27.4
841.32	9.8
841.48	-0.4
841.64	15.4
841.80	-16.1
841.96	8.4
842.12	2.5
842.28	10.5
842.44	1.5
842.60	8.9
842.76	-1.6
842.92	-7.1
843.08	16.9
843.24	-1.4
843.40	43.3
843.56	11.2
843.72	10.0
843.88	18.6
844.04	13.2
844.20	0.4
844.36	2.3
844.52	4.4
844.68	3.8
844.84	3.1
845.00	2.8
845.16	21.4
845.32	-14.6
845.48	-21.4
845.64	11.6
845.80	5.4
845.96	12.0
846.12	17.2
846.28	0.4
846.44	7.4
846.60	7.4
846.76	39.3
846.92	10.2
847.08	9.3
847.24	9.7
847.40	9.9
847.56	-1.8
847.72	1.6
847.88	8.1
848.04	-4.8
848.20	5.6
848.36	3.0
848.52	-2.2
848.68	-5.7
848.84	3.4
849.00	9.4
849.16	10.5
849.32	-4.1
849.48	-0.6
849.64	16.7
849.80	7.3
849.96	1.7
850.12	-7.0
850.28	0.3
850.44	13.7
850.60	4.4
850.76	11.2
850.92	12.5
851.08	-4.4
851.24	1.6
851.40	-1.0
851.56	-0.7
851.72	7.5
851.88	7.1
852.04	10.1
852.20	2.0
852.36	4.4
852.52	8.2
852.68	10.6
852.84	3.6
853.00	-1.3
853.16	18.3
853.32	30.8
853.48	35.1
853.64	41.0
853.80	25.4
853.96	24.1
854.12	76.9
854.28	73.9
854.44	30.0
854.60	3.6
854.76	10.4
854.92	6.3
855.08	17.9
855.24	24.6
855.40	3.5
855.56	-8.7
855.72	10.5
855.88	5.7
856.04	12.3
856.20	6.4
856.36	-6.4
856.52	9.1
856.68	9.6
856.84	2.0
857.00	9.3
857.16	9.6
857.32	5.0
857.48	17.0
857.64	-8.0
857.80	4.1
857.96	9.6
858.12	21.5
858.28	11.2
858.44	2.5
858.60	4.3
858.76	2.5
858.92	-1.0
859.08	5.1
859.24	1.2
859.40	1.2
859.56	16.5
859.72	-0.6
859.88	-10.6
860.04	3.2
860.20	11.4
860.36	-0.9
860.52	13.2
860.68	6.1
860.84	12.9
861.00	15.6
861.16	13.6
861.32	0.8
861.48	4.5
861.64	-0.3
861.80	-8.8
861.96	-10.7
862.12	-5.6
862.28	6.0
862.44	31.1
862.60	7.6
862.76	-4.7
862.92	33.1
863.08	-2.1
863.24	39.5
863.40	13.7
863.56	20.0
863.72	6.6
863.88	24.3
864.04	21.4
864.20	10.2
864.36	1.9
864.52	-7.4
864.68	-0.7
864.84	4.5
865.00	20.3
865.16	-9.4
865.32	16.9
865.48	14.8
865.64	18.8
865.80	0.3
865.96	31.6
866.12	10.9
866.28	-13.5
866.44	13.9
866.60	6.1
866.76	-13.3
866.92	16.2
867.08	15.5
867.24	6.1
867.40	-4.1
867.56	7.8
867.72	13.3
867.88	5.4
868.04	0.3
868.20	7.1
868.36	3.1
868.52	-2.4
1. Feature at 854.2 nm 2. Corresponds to [O II] 3727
